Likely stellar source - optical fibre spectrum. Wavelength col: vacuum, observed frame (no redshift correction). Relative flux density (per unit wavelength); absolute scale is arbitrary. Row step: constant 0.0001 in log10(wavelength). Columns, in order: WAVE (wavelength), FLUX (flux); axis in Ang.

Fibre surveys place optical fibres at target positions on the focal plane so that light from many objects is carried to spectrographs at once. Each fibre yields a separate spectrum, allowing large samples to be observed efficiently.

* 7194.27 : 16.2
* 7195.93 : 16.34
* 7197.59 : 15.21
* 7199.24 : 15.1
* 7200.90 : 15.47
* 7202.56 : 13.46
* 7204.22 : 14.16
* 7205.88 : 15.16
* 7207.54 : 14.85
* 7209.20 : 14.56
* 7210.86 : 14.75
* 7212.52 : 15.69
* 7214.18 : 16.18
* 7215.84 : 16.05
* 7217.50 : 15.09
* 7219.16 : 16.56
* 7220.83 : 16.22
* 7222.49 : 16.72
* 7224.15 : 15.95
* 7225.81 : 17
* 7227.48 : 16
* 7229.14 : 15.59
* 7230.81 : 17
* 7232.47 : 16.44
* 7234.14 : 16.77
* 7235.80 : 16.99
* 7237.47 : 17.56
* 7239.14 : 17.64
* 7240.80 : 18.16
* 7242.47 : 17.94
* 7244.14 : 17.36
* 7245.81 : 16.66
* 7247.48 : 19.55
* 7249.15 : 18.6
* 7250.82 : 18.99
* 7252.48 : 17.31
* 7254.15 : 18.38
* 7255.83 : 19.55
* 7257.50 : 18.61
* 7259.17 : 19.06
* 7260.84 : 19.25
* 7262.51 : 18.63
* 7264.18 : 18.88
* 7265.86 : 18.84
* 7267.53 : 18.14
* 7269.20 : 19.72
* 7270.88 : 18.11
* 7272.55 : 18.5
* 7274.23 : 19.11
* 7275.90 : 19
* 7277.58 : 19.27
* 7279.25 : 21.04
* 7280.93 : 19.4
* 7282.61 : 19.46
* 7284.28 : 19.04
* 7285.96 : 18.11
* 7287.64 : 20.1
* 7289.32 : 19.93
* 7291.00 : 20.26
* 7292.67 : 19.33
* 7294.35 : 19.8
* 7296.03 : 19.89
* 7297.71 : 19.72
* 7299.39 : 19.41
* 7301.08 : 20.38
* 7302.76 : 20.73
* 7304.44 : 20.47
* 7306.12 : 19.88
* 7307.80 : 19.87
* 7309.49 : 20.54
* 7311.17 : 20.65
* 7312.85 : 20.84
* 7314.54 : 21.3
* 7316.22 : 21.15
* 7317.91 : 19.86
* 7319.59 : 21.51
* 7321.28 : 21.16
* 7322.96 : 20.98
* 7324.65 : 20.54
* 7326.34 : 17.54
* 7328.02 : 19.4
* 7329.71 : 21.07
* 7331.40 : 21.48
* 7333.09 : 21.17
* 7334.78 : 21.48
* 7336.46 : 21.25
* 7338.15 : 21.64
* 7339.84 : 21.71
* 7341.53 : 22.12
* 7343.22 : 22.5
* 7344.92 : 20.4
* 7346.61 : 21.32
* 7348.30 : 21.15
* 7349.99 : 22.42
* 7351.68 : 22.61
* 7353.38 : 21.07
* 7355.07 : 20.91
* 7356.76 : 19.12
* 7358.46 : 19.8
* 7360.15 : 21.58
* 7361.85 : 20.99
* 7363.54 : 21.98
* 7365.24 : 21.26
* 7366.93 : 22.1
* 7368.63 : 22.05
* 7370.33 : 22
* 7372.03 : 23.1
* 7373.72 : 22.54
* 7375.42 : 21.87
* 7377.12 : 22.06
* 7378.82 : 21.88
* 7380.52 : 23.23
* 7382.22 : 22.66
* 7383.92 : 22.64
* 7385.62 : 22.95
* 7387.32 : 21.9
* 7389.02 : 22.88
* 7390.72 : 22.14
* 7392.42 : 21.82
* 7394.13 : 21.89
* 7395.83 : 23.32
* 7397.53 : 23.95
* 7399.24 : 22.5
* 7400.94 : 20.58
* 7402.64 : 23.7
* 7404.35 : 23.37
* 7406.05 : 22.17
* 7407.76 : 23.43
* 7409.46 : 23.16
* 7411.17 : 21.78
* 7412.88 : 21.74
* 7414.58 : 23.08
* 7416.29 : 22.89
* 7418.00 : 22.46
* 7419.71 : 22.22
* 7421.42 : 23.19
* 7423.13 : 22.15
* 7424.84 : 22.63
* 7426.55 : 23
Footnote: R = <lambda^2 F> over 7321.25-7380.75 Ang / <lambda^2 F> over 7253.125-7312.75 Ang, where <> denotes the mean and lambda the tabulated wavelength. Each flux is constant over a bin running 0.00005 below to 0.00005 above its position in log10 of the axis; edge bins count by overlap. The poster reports 1.12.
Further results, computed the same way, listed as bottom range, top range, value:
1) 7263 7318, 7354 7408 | 1.15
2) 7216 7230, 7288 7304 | 1.26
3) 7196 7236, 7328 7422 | 1.46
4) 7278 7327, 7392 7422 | 1.16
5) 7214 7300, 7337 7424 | 1.25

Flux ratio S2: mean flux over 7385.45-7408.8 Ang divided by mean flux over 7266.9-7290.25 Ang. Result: 1.2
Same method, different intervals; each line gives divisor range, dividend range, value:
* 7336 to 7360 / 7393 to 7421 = 1.06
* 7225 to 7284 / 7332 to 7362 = 1.17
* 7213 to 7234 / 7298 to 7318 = 1.26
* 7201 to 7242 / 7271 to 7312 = 1.23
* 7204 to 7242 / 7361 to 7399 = 1.38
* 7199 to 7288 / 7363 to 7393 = 1.28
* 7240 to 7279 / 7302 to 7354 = 1.13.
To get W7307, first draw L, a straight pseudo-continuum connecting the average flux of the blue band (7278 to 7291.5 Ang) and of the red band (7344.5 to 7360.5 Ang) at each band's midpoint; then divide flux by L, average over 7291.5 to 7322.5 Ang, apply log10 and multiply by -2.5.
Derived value -0.014 mag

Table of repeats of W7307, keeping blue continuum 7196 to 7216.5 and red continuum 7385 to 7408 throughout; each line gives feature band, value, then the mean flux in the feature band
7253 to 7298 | -0.082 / 19.2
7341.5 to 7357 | -0.035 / 21.4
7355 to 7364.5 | 0.022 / 20.7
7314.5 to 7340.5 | -0.050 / 20.8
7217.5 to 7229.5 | -0.032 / 16.2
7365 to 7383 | -0.028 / 22.3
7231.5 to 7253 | -0.075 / 17.7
